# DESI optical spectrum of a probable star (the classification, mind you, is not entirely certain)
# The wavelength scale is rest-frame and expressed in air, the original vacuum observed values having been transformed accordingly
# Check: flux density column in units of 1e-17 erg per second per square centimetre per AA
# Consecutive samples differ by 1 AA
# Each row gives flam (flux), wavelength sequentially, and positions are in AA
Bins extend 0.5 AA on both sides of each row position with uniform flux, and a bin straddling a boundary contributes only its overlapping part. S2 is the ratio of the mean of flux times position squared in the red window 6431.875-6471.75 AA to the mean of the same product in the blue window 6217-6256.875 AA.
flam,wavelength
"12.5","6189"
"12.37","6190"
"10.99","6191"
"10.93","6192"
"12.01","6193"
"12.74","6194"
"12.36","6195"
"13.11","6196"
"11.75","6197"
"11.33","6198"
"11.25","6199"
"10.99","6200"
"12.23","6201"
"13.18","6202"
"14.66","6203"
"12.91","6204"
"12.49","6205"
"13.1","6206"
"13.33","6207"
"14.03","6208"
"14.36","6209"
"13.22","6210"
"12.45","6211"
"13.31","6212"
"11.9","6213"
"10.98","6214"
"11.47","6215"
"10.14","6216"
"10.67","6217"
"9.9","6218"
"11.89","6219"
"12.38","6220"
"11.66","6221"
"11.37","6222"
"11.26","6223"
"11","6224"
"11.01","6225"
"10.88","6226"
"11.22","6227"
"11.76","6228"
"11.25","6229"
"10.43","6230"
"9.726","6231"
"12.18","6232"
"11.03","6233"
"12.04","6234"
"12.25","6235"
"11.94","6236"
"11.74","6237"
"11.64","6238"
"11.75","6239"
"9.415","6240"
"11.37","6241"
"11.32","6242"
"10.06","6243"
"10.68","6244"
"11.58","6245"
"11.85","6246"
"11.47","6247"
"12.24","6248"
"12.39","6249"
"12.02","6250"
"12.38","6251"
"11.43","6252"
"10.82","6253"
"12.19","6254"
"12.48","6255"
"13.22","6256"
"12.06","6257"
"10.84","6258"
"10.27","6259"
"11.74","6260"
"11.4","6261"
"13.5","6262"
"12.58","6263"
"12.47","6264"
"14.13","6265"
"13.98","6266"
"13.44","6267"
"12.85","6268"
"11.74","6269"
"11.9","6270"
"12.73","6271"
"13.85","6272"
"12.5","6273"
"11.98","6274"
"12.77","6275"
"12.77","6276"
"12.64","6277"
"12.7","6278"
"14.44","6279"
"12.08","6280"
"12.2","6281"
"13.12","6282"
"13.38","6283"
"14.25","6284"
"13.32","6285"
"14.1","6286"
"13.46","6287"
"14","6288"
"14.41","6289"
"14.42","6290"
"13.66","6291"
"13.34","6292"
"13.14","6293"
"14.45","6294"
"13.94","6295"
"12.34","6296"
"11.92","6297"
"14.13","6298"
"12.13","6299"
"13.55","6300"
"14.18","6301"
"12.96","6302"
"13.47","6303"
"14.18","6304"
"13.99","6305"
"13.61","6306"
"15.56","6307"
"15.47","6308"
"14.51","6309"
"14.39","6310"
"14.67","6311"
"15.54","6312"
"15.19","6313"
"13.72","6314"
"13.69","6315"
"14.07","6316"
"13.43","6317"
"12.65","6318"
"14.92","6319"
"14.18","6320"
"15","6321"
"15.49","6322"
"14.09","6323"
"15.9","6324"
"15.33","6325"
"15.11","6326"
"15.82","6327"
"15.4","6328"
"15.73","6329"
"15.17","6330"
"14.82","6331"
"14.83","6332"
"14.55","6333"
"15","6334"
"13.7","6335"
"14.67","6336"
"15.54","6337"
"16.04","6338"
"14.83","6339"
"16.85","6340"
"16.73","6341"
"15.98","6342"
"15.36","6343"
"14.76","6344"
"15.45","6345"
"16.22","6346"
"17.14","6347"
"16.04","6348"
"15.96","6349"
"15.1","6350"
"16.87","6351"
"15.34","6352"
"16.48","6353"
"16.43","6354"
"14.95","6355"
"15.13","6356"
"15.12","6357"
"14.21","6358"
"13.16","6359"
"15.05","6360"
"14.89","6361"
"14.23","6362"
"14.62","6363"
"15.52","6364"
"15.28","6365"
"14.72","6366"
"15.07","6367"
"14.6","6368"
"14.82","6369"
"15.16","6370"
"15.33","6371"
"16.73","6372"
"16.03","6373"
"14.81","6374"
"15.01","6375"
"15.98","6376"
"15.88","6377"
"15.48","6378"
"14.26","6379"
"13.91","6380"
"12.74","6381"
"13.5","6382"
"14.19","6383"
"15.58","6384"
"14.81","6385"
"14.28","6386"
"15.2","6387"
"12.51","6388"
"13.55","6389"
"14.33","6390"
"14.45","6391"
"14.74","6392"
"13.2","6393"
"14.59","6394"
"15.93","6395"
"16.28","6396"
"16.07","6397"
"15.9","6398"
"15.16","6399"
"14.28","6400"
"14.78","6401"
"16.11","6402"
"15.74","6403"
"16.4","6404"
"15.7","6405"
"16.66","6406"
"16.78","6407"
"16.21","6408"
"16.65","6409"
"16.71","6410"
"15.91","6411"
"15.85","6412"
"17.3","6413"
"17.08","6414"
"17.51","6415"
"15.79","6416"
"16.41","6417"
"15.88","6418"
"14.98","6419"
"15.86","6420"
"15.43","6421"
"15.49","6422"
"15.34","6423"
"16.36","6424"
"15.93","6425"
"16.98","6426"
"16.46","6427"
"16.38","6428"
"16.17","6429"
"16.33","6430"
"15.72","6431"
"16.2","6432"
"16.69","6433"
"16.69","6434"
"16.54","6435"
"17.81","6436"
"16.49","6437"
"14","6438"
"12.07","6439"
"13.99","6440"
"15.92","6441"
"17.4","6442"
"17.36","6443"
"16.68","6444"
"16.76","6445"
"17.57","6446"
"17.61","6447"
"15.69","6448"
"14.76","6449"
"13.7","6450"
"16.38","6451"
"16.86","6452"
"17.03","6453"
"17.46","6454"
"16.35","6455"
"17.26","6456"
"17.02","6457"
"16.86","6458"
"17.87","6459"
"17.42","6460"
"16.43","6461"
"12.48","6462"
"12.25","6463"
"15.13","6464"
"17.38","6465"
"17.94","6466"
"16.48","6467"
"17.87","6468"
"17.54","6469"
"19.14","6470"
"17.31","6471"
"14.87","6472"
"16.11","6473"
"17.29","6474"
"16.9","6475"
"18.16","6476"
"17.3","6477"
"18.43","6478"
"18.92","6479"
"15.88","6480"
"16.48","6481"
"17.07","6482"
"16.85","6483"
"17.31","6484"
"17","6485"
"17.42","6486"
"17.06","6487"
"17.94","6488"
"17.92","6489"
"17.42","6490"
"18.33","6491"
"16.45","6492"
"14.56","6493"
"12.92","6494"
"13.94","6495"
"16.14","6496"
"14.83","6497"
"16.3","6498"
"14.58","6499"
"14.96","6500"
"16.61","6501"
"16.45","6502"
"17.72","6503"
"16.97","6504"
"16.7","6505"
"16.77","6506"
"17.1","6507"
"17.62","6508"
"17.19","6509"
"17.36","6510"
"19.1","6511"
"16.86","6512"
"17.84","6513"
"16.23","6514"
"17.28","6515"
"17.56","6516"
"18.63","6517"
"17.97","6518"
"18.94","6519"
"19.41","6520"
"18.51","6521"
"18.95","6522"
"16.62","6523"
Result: 1.53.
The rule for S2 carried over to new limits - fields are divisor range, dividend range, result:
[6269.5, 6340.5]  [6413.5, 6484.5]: 1.22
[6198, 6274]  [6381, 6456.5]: 1.40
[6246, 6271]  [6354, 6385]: 1.26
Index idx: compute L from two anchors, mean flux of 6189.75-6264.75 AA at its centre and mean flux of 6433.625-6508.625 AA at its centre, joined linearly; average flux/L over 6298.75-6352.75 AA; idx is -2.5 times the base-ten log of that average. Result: -0.09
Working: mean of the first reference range 11.8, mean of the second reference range 16.5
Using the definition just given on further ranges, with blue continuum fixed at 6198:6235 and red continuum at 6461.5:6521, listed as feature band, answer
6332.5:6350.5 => -0.10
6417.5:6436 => -0.03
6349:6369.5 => -0.05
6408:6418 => -0.07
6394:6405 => -0.03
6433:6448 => -0.02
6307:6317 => -0.07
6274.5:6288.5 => -0.01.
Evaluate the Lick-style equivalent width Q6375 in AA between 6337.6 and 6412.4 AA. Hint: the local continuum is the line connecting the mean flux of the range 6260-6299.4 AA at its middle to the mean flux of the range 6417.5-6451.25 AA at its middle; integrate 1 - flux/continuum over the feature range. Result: -2.1 AA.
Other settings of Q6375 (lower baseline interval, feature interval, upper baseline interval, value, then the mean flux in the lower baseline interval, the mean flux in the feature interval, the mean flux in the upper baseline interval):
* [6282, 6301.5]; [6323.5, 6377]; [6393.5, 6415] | -1.8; 13.6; 15.4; 16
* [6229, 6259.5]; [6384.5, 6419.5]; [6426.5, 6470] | -0.7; 11.5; 15.5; 16.3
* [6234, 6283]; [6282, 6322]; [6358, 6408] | -2.4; 12.2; 13.9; 15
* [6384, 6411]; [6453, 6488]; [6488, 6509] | -1.9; 15.3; 16.9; 16.3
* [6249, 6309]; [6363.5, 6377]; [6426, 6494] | -0.5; 13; 15.3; 16.6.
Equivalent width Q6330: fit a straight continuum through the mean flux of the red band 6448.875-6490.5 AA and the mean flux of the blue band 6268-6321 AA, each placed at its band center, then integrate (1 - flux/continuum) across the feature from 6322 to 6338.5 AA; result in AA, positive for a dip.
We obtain -1.02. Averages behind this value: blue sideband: 13.6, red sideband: 16.8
